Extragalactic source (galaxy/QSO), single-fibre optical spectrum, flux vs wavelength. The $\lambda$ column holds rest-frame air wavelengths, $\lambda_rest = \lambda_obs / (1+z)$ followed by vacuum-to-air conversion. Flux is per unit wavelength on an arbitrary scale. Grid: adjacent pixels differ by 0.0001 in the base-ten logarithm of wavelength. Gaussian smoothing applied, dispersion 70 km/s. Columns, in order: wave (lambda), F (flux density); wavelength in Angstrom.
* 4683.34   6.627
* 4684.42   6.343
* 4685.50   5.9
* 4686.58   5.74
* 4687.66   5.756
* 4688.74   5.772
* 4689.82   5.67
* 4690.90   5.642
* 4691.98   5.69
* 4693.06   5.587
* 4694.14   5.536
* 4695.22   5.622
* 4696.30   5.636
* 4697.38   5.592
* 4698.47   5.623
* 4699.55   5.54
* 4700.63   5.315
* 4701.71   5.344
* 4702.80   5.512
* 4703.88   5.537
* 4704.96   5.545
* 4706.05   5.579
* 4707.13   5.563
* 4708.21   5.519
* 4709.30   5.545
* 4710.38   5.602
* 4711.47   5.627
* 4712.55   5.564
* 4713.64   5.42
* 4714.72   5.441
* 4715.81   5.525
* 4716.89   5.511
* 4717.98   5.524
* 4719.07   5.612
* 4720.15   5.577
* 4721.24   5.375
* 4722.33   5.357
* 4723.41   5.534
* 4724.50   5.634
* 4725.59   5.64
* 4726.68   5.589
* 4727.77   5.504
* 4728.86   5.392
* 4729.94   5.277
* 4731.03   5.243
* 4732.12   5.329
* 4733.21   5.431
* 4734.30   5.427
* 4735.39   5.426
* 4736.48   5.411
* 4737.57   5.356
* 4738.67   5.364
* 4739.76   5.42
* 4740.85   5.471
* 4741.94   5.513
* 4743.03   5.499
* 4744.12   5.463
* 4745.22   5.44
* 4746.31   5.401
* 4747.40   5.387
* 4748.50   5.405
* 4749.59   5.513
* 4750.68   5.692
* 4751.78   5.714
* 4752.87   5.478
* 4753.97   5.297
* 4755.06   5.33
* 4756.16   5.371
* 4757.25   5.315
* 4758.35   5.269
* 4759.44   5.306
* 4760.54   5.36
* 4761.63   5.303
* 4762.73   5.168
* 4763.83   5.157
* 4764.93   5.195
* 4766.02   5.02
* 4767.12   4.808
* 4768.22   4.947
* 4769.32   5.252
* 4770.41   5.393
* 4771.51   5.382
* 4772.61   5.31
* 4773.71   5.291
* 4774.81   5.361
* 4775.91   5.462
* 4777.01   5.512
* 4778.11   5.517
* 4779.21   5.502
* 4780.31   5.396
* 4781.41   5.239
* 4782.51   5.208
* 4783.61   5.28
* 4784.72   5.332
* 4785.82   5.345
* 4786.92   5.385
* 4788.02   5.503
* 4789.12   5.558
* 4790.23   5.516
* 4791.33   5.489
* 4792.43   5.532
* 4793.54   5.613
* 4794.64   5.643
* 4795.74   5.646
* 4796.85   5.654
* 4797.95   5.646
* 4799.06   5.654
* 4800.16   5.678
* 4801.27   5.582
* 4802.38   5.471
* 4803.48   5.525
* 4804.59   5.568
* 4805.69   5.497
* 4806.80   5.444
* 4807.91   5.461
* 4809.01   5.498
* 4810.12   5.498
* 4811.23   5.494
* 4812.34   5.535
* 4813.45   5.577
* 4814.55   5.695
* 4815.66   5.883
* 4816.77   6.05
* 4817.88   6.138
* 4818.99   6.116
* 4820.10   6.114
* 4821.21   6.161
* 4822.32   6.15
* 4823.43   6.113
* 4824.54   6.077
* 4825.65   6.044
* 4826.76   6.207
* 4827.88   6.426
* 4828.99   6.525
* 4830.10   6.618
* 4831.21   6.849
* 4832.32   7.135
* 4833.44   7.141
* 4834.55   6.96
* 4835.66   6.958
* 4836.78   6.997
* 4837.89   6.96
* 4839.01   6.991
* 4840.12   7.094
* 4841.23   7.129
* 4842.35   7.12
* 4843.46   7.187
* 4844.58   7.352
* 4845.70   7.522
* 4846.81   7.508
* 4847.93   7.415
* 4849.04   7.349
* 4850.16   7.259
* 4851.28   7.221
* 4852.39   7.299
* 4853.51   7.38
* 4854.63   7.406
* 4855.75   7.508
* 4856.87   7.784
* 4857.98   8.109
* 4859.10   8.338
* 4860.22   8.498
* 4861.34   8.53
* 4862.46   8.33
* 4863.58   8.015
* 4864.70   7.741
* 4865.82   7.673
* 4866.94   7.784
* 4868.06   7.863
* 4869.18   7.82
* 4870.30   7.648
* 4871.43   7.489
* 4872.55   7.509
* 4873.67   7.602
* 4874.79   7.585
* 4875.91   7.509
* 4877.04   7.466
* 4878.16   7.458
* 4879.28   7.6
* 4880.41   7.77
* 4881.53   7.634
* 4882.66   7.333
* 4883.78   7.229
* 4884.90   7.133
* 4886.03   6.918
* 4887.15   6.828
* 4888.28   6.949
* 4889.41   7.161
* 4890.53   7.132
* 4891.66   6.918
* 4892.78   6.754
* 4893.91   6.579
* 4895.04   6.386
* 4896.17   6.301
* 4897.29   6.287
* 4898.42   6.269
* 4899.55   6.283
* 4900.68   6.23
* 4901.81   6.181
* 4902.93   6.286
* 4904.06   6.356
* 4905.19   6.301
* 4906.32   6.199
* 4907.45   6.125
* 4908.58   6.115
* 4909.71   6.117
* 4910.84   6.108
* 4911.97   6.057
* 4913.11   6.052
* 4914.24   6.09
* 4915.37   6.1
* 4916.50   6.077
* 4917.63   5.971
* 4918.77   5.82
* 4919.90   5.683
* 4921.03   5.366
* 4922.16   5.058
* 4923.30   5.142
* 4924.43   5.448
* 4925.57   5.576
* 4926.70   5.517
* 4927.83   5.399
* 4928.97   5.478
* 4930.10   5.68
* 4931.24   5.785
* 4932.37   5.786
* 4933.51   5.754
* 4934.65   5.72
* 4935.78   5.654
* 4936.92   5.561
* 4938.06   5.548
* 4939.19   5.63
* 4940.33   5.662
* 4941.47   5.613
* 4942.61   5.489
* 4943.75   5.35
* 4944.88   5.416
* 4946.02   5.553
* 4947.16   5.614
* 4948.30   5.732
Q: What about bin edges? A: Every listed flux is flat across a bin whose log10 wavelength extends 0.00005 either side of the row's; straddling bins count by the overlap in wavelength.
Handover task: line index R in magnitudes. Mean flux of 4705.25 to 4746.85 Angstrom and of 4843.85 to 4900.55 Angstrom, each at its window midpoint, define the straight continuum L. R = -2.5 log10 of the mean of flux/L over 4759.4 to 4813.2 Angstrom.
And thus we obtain 0.16 mag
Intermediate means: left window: 5.48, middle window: 5.41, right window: 7.38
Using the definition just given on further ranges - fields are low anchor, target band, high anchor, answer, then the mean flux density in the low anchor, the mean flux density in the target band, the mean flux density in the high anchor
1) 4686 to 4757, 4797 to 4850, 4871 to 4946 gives -0.069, 5.51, 6.33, 6.29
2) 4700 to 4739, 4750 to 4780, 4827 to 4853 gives 0.144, 5.48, 5.32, 7.08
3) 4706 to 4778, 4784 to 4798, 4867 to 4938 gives 0.040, 5.41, 5.52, 6.45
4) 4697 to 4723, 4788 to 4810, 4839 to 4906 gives 0.166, 5.51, 5.56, 7.27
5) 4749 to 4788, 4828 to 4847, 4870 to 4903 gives -0.117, 5.33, 7.04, 7.02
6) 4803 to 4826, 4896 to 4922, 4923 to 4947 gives -0.087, 5.79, 6.09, 5.57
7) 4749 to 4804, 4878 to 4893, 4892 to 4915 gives -0.174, 5.4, 7.21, 6.26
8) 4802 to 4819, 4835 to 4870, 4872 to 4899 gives -0.170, 5.64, 7.55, 7.1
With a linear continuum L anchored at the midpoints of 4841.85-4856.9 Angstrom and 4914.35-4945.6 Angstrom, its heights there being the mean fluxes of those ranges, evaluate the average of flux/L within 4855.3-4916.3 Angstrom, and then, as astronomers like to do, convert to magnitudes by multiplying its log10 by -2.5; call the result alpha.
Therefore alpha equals -0.08 mag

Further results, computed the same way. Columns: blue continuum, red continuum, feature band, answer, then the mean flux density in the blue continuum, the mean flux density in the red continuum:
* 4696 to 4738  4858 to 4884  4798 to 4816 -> 0.22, 5.49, 7.77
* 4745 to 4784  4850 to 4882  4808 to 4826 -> 0.12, 5.33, 7.72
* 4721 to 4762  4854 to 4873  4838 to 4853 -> 0.04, 5.43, 7.88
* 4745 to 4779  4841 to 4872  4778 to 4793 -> 0.10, 5.34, 7.66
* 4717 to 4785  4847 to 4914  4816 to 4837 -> -0.01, 5.38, 7.13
